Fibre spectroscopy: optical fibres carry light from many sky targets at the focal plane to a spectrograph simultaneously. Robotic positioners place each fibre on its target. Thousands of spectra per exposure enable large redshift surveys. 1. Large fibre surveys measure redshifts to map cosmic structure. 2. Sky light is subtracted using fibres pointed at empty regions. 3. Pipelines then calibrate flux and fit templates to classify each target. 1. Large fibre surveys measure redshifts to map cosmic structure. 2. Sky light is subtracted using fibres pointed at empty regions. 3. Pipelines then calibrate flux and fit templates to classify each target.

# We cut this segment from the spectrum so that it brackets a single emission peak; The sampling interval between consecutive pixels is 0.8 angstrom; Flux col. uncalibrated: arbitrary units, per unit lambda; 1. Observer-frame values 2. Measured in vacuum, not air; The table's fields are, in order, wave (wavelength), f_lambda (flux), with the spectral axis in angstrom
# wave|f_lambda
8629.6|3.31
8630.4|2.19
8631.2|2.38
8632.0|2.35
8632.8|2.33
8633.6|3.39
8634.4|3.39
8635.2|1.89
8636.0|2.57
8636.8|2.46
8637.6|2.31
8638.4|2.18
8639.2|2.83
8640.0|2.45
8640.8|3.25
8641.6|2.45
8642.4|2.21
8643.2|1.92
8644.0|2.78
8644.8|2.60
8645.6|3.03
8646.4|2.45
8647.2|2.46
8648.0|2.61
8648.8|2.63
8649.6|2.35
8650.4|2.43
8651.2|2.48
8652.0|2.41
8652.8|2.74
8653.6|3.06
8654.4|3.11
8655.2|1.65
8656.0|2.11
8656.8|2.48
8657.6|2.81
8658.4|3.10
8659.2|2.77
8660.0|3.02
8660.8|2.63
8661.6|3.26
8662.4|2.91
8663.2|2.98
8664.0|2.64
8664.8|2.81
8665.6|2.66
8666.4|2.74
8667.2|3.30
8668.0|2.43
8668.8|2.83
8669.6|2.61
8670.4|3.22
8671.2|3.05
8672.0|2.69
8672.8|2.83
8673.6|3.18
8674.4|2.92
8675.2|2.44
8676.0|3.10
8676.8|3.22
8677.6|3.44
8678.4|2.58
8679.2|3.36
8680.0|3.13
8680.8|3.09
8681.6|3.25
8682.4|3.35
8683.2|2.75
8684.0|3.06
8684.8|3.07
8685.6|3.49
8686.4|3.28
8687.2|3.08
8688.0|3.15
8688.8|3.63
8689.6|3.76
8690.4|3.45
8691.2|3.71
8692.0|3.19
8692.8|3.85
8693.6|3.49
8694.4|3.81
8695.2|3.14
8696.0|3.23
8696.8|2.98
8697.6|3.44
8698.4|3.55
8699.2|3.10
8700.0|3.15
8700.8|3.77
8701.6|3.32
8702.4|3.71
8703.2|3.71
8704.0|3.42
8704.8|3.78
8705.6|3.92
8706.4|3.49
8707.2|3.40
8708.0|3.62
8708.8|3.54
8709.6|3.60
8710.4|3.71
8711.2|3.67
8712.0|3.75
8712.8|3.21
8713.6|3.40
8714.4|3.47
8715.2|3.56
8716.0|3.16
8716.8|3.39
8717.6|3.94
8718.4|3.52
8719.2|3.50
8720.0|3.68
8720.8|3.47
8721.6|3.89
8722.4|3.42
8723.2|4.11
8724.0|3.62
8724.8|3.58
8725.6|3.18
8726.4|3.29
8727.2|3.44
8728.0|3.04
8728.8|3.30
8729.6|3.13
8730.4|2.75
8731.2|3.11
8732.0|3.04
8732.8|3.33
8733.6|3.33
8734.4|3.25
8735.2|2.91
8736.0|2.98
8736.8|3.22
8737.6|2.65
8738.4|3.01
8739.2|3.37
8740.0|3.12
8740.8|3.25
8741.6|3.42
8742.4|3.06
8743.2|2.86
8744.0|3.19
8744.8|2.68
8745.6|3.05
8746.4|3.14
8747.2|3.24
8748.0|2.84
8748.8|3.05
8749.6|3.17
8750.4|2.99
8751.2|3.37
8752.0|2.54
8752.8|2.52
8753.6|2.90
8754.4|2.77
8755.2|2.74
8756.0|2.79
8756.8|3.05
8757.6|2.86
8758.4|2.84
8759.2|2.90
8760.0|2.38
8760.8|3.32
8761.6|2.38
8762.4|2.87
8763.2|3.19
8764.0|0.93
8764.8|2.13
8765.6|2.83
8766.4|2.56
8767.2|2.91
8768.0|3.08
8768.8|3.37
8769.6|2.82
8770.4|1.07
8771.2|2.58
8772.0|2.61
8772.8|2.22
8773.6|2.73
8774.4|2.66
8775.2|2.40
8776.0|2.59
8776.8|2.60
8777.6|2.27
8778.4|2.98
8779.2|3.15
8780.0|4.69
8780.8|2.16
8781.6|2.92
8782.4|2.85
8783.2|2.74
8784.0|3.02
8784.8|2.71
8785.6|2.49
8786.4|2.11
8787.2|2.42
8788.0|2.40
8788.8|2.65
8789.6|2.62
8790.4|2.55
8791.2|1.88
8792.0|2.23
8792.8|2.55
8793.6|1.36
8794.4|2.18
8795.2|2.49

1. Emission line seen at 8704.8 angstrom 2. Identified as H-beta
